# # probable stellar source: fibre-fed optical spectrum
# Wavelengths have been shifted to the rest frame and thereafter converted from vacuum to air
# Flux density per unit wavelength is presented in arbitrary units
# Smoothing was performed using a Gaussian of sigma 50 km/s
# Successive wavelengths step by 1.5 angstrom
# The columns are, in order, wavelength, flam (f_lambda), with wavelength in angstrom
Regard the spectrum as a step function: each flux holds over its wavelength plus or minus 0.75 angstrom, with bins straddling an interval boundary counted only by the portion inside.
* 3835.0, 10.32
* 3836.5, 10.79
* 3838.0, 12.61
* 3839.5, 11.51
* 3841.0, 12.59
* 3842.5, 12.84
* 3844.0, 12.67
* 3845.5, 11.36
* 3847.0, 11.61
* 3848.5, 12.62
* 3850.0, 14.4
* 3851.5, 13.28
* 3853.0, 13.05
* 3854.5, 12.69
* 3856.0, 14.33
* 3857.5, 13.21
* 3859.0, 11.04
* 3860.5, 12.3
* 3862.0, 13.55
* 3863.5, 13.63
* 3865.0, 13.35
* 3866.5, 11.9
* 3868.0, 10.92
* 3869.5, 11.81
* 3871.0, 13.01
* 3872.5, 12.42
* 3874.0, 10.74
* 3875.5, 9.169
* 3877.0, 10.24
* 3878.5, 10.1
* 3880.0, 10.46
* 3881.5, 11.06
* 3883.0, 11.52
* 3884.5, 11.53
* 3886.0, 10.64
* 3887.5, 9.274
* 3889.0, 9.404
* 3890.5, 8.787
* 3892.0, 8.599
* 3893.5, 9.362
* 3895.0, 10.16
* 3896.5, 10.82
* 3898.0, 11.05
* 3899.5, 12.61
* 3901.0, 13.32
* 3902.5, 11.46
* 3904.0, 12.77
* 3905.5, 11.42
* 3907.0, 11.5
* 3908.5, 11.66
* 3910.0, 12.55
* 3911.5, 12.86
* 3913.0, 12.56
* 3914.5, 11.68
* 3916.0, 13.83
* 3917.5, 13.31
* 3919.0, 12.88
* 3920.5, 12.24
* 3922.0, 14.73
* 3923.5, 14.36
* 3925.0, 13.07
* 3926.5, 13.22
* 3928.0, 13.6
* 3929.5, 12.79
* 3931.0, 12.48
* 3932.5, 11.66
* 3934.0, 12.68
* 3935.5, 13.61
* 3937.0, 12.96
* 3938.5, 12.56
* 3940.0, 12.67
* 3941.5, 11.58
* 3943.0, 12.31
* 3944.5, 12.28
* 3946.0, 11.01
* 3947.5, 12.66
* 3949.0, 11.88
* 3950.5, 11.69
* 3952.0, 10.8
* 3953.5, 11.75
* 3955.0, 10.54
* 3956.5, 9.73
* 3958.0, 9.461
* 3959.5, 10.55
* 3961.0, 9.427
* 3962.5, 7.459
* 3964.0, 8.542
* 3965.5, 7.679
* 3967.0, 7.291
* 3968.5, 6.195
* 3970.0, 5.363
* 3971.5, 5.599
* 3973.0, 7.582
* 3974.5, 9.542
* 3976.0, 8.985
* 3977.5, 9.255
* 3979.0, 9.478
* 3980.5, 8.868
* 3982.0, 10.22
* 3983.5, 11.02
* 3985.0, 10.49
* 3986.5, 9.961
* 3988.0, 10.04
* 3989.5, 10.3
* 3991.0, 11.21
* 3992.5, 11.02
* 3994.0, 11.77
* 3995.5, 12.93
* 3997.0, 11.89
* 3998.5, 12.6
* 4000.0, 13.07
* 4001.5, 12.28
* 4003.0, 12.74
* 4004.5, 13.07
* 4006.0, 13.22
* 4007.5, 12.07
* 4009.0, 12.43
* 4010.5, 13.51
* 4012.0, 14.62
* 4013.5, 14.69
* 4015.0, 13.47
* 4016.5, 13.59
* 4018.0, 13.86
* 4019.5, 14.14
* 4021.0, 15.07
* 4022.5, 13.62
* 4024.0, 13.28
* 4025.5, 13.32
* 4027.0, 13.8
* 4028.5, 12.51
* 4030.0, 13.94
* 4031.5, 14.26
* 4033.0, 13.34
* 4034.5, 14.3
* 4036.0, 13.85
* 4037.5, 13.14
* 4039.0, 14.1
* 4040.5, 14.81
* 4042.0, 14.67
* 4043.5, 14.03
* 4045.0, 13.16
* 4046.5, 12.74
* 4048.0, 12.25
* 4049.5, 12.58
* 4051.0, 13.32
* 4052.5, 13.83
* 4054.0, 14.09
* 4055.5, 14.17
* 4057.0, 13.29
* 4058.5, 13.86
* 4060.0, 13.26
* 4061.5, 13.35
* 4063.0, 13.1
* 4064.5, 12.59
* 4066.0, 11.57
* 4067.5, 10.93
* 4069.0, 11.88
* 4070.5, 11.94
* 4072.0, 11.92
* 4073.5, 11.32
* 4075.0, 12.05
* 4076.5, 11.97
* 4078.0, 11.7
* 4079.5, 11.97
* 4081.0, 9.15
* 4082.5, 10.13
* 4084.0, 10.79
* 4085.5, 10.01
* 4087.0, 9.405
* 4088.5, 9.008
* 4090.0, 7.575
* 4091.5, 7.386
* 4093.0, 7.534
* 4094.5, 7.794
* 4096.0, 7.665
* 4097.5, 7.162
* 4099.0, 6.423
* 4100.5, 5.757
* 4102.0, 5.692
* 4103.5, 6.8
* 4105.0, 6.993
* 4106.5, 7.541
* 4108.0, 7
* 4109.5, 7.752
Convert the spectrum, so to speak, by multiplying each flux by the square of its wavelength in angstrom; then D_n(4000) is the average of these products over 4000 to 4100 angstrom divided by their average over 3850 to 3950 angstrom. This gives 1.10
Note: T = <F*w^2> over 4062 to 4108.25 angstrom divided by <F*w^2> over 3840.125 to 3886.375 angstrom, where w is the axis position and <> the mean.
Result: 0.88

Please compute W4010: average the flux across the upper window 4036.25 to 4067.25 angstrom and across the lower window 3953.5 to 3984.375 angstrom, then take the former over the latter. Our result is 1.53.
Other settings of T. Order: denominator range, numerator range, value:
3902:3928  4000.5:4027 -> 1.11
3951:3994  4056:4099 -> 1.21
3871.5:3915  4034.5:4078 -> 1.28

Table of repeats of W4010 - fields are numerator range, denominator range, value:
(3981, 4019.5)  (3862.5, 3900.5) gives 1.12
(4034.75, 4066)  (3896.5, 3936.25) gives 1.06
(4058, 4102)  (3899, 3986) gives 0.92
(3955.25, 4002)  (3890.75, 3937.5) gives 0.79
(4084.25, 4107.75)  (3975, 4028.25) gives 0.62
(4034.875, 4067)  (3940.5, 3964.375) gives 1.24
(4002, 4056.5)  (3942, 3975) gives 1.43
